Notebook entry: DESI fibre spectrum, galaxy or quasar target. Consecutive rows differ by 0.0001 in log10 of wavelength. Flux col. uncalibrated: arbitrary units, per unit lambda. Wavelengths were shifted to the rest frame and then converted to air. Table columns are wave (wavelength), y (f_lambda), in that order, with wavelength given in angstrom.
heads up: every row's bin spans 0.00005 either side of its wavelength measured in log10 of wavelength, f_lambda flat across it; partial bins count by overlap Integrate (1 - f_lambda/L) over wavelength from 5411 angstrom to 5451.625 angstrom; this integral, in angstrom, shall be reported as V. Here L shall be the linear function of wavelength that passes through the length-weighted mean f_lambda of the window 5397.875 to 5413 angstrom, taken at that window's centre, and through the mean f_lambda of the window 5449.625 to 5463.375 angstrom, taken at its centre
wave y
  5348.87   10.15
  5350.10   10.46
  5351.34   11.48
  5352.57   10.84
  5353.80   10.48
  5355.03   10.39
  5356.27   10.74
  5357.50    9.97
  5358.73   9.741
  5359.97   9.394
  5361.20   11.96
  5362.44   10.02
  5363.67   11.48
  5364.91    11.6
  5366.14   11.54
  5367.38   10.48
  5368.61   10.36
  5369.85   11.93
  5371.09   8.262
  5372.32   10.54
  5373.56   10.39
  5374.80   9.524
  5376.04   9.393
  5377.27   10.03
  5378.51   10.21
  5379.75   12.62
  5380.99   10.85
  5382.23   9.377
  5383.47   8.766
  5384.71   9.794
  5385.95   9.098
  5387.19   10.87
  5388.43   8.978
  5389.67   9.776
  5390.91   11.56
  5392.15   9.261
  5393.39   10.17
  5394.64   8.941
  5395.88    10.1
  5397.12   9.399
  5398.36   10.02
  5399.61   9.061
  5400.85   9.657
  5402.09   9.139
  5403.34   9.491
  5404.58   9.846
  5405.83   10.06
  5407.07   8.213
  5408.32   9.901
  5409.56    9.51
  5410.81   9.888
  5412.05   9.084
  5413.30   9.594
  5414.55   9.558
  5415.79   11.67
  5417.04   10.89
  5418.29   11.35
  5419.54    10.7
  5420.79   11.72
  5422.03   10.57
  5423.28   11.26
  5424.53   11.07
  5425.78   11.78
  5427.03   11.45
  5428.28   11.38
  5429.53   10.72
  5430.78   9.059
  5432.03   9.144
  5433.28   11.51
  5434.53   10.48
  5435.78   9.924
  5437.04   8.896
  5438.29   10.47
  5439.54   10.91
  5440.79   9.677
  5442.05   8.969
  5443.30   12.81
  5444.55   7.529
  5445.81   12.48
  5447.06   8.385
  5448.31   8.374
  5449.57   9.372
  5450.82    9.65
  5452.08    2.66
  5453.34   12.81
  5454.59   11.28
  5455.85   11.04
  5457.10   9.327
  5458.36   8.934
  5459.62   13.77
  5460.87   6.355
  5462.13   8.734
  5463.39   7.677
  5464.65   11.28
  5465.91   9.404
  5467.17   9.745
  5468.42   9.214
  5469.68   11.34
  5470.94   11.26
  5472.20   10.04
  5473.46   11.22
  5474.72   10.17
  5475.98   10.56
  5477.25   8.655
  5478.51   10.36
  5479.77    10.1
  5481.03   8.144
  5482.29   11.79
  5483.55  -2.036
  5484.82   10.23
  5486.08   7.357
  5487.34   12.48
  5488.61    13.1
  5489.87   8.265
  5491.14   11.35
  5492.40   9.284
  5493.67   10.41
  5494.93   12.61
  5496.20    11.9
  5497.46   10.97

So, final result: -3.7 angstrom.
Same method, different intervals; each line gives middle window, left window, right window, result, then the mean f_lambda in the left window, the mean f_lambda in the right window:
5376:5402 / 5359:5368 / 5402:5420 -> 1.20 angstrom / 10.9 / 9.94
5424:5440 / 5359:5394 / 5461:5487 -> -1.35 angstrom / 10.3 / 9.24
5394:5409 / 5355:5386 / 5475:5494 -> 0.87 angstrom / 10.3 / 9.33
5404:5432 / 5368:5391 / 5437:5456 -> -1.52 angstrom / 10.1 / 9.7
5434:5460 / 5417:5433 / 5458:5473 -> 1.14 angstrom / 10.9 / 9.85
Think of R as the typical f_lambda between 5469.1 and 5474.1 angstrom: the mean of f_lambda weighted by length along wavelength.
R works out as 11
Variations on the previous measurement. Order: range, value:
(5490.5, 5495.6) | 10.9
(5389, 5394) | 10.2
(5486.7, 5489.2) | 12.7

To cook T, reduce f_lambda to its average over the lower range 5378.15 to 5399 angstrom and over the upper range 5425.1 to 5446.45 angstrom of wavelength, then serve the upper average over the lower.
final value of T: 1.0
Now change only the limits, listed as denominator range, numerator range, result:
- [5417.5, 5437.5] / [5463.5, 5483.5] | 0.92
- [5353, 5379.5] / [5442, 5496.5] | 0.93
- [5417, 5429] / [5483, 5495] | 0.82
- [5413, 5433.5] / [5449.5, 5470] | 0.88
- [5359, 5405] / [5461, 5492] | 0.94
